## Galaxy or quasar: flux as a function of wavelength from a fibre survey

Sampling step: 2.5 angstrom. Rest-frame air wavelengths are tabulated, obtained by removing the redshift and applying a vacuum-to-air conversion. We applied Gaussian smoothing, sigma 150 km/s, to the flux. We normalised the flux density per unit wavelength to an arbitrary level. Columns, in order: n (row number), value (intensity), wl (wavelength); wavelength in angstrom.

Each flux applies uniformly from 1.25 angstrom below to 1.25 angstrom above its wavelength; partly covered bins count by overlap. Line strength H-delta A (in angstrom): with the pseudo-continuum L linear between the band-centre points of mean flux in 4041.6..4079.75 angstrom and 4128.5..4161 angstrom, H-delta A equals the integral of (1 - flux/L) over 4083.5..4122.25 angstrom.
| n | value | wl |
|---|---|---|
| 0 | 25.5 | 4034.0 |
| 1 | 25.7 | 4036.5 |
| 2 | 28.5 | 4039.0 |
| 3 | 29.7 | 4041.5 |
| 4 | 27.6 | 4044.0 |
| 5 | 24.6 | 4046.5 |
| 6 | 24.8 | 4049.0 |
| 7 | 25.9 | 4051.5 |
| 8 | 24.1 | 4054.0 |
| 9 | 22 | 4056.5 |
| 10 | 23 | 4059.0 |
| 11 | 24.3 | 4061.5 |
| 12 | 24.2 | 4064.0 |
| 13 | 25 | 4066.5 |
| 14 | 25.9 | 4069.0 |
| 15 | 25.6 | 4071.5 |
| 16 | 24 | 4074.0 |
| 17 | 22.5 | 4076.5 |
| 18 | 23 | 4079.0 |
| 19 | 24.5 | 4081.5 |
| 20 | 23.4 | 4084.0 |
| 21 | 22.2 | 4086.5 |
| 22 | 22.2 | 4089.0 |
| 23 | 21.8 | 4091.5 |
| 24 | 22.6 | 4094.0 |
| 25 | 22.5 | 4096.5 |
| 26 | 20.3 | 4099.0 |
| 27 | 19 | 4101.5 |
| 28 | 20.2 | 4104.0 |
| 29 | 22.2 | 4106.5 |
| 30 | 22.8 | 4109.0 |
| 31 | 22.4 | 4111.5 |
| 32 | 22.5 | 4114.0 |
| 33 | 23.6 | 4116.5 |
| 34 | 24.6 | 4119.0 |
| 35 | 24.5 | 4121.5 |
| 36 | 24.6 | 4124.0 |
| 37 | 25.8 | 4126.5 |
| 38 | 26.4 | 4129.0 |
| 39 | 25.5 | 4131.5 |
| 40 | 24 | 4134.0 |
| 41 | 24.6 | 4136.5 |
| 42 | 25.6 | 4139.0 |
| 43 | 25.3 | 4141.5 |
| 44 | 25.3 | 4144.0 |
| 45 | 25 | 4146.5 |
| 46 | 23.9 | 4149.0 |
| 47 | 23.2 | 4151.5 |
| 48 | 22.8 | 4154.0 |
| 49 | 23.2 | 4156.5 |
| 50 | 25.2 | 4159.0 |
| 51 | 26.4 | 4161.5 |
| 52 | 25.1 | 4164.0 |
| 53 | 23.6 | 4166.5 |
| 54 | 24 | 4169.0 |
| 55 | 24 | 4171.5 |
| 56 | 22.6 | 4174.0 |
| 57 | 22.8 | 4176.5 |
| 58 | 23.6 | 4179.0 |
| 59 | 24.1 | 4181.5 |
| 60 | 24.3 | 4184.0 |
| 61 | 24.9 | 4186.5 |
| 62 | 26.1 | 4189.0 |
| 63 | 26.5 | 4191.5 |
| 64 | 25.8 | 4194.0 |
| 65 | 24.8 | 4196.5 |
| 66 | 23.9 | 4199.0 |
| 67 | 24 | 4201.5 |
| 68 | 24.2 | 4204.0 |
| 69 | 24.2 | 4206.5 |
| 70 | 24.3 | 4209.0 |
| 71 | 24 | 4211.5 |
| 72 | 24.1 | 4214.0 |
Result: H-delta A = 3.7 angstrom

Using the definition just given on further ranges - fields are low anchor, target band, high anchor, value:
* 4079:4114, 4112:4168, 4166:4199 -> -3.2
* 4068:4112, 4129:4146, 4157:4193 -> -1.1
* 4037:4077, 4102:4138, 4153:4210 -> 1.5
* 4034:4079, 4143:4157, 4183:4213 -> 0.5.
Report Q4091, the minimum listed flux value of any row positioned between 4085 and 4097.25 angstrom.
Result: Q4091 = 21.8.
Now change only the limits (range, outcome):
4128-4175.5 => 22.6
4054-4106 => 19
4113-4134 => 22.5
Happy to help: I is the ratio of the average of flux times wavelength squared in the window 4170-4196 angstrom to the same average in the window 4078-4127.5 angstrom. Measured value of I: 1.1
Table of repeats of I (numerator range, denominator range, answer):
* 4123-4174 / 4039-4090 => 1.05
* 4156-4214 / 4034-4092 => 1.05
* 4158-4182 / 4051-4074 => 1.04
